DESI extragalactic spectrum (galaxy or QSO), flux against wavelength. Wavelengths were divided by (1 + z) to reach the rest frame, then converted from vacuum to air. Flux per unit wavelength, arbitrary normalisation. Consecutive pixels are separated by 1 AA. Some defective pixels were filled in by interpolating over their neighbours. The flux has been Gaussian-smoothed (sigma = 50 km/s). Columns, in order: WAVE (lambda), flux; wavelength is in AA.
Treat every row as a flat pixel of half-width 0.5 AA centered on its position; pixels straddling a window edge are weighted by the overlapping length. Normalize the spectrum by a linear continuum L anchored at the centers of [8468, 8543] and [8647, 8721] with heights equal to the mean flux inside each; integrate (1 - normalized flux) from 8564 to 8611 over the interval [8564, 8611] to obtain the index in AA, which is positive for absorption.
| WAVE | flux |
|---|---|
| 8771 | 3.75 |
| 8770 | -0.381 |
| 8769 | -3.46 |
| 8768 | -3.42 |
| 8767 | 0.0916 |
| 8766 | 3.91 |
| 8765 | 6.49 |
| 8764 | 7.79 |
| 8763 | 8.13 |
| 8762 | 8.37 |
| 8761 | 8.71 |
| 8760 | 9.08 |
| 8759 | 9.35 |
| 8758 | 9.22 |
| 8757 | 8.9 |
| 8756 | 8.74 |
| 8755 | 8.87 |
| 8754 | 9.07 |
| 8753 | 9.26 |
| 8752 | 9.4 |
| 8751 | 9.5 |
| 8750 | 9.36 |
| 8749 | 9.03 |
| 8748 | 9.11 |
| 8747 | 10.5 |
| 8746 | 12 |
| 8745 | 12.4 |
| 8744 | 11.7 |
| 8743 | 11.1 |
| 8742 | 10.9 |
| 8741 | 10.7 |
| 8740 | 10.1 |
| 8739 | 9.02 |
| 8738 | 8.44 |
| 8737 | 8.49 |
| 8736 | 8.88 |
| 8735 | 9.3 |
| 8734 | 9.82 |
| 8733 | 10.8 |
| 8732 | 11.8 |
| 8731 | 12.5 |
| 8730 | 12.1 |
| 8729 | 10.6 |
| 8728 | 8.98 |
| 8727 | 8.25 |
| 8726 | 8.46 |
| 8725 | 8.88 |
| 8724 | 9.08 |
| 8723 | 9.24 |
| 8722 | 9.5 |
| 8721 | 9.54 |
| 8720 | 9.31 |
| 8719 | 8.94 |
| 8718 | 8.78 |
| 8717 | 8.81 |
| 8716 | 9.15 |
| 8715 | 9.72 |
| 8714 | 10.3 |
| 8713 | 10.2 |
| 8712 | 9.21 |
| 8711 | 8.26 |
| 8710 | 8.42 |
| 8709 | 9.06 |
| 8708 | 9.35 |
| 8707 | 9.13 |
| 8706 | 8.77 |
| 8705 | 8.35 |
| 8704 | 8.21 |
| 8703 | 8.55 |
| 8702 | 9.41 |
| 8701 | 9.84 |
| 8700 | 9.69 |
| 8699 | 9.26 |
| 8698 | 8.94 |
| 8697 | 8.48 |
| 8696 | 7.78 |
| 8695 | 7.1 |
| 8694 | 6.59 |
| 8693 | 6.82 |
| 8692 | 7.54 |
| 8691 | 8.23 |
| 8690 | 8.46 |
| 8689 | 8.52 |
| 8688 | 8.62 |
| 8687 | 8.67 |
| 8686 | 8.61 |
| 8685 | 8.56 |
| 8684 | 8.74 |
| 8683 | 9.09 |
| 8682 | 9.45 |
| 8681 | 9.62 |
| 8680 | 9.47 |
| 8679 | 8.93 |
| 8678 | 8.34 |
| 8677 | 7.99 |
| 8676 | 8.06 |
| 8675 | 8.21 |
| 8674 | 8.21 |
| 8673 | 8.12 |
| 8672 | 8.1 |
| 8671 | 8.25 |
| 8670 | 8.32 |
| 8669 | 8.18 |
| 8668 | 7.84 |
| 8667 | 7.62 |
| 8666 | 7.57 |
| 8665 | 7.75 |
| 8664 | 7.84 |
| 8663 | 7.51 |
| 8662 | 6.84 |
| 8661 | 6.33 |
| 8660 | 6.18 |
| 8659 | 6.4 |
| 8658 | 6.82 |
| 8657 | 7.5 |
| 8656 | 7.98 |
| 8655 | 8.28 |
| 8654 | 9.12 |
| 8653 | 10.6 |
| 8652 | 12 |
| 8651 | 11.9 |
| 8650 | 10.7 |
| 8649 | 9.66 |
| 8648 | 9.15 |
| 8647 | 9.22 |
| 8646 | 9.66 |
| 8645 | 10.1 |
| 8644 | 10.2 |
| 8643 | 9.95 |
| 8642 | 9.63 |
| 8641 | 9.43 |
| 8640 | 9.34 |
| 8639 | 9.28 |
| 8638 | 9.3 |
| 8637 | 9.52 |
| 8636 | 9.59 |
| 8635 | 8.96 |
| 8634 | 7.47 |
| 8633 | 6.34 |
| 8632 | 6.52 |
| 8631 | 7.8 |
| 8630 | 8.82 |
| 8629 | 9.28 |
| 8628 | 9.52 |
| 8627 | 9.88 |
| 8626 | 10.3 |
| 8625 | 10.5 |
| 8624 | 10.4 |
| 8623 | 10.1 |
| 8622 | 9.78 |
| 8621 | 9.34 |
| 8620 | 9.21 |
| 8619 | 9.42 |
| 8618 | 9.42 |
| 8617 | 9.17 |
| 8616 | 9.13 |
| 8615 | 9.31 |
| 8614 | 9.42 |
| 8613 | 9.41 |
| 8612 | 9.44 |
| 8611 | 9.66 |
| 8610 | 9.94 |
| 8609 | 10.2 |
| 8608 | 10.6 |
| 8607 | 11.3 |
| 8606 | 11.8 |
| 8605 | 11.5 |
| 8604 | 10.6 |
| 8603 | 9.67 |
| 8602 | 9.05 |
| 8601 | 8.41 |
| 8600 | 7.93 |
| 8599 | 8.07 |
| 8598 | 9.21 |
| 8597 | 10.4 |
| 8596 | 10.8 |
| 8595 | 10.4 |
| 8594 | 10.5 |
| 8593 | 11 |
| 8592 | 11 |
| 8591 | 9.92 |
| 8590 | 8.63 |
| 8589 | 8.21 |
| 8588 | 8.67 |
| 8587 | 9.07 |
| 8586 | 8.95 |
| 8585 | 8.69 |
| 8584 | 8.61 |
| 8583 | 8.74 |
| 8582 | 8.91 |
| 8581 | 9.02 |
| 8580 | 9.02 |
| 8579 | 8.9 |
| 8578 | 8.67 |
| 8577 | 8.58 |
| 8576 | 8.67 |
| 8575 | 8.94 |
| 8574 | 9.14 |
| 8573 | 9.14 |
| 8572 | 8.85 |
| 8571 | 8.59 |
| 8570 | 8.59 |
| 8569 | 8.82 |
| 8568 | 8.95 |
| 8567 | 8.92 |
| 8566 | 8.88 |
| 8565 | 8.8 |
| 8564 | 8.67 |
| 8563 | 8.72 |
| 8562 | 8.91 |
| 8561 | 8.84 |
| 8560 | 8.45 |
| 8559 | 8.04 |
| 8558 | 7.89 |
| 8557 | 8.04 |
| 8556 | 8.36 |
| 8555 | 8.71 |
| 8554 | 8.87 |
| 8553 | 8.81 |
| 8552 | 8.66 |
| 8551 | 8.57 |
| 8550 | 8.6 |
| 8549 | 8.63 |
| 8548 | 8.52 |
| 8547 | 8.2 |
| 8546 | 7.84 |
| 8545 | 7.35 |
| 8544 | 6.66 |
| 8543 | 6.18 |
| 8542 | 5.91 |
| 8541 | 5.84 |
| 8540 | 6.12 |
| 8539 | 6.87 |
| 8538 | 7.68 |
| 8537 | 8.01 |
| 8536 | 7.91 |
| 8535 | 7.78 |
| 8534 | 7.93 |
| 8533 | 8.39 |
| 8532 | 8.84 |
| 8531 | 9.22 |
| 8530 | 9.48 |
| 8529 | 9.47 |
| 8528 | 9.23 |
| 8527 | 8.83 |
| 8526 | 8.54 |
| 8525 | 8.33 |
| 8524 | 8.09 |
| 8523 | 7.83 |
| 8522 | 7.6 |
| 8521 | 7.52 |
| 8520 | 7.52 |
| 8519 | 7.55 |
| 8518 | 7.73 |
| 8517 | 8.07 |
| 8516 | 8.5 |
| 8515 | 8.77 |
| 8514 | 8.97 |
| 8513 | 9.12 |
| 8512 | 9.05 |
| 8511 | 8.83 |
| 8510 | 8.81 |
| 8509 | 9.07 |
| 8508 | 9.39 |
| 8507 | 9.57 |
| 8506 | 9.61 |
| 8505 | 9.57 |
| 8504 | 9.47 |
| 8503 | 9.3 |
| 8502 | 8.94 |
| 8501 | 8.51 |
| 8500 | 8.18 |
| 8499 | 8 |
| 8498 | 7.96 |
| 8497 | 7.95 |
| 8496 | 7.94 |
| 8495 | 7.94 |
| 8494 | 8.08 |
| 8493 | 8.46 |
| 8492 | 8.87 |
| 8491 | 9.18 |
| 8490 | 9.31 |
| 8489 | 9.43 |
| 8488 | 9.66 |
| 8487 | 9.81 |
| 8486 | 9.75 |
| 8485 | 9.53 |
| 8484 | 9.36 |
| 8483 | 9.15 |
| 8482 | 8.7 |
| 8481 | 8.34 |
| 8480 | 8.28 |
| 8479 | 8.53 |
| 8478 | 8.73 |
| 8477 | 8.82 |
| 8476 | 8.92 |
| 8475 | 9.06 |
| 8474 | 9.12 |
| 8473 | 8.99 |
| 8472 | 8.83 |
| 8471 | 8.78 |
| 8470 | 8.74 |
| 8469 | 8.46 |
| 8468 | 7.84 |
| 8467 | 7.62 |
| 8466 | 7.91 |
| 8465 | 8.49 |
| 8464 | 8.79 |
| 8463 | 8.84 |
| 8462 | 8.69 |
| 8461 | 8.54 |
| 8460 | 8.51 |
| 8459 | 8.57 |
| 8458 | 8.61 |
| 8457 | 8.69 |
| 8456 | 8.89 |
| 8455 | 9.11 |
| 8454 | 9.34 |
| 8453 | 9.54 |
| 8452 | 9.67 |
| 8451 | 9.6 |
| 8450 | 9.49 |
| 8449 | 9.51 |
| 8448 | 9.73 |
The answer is -4.5 AA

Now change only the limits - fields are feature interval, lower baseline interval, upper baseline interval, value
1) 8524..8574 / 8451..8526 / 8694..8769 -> 2.7 AA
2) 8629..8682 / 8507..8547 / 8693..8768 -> 0.5 AA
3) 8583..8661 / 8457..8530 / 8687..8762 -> -3.0 AA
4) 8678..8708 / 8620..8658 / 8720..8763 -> 2.9 AA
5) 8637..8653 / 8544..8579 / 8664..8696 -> -3.2 AA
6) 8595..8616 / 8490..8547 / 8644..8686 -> -3.5 AA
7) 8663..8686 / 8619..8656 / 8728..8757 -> 3.1 AA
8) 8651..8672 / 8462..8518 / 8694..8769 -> 1.9 AA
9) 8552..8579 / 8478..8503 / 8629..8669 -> 0.0 AA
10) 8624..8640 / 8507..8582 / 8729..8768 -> -0.4 AA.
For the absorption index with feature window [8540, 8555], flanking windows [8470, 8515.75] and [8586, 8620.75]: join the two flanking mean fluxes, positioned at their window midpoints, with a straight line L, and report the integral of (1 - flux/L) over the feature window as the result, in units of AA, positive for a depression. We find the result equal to 2.5 AA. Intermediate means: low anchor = 8.9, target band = 7.74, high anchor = 9.71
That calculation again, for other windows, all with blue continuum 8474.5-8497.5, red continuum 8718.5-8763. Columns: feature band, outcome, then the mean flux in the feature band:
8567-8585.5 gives 0.7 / 8.83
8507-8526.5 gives 1.2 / 8.41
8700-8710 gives 0.6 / 8.97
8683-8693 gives 1.2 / 8.39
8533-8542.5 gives 1.9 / 7.18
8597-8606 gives -0.3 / 9.5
